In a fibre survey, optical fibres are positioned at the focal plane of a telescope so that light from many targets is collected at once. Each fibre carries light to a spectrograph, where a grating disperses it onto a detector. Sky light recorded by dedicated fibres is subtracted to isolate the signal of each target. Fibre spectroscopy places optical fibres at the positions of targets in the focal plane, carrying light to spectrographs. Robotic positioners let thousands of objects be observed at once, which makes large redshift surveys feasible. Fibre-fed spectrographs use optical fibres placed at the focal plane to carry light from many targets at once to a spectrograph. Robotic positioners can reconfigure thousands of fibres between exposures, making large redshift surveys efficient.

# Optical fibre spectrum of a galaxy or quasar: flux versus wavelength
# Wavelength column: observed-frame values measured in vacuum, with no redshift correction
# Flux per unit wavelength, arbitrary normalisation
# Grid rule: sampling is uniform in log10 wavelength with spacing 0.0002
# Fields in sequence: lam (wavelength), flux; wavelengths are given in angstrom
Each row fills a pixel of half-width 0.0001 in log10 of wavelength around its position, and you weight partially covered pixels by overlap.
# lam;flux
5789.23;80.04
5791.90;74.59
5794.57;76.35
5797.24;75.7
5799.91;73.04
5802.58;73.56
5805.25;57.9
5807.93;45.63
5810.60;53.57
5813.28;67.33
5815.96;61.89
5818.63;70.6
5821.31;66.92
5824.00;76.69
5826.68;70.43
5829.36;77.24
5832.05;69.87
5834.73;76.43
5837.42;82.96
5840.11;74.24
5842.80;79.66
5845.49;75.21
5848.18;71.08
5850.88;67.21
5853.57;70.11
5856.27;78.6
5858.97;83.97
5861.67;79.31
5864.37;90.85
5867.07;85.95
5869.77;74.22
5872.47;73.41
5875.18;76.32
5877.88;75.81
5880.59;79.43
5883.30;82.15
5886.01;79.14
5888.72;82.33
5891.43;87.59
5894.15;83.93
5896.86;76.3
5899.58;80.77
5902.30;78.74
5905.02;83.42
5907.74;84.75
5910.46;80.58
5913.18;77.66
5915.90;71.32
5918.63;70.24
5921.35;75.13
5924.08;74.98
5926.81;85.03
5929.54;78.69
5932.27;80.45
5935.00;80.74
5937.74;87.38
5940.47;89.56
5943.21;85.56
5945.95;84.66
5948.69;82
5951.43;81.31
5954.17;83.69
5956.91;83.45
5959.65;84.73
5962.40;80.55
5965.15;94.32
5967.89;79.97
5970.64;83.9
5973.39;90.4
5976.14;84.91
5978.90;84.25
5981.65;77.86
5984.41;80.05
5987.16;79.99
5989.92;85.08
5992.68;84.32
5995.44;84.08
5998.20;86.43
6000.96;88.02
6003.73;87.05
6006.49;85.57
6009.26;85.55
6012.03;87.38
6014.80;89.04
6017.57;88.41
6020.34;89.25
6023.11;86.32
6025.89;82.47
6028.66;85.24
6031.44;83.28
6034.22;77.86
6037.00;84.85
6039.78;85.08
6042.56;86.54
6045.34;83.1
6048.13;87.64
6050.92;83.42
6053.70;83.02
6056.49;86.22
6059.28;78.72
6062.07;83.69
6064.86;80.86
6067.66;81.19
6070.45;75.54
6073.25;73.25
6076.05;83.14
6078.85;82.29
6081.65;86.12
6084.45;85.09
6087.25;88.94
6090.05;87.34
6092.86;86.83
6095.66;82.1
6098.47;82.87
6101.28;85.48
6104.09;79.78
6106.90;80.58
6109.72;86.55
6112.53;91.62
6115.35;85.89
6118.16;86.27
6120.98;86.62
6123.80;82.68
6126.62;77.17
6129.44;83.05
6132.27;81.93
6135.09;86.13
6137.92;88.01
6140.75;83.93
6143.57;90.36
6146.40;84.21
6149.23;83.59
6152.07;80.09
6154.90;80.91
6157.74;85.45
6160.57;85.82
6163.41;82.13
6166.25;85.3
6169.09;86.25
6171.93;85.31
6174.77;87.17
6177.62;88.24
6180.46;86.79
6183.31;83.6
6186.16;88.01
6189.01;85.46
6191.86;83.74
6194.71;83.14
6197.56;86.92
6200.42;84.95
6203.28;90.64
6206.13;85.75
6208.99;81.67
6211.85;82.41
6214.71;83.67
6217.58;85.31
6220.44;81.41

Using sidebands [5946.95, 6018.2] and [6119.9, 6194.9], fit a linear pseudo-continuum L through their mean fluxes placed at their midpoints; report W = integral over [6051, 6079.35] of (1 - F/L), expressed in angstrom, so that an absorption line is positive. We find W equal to 1.3 angstrom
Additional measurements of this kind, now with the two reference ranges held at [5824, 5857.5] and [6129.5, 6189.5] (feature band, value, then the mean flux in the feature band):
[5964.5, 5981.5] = -1.4 angstrom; 85.4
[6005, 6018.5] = -1.2 angstrom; 87.1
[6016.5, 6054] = -1.8 angstrom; 84.8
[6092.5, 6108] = 0.1 angstrom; 82.8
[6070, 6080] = 0.4 angstrom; 78.7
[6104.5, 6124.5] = -0.5 angstrom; 85.6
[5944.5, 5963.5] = -1.1 angstrom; 83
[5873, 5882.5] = -0.2 angstrom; 77.1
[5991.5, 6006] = -1.1 angstrom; 86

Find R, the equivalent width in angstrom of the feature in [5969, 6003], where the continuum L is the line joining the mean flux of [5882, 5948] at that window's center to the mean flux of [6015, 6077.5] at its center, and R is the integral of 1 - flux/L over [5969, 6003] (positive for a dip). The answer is -0.8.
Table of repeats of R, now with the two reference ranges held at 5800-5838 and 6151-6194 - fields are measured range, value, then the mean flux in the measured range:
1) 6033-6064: -1.84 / 83.6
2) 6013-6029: -1.92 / 86.9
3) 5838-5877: -4.23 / 77.3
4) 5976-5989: -0.94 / 81.2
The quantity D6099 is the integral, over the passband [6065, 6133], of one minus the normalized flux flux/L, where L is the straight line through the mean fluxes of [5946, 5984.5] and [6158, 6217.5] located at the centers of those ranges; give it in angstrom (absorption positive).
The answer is 1.1 angstrom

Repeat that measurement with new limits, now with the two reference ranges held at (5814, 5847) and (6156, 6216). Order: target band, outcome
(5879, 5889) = -0.7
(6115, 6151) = -0.4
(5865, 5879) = -0.6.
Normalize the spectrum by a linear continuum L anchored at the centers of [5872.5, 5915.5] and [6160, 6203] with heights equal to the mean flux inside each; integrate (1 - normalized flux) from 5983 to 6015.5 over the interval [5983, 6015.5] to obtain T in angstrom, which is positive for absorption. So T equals -1.17 angstrom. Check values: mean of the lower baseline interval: 80.2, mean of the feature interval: 85.1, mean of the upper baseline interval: 85.6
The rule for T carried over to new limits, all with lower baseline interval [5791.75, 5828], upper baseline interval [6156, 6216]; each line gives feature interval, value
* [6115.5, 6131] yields -0.20 angstrom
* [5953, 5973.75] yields -2.86 angstrom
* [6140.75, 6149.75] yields -0.28 angstrom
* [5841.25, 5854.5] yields -0.72 angstrom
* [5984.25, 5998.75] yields -1.42 angstrom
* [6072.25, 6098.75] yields -1.15 angstrom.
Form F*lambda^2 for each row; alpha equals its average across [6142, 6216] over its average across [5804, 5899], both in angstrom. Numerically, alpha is 1.3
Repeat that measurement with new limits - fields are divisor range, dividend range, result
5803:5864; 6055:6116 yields 1.27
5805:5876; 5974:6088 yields 1.23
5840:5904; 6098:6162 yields 1.17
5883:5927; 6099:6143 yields 1.14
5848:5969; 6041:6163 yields 1.11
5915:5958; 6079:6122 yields 1.11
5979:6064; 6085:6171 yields 1.04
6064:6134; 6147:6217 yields 1.05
